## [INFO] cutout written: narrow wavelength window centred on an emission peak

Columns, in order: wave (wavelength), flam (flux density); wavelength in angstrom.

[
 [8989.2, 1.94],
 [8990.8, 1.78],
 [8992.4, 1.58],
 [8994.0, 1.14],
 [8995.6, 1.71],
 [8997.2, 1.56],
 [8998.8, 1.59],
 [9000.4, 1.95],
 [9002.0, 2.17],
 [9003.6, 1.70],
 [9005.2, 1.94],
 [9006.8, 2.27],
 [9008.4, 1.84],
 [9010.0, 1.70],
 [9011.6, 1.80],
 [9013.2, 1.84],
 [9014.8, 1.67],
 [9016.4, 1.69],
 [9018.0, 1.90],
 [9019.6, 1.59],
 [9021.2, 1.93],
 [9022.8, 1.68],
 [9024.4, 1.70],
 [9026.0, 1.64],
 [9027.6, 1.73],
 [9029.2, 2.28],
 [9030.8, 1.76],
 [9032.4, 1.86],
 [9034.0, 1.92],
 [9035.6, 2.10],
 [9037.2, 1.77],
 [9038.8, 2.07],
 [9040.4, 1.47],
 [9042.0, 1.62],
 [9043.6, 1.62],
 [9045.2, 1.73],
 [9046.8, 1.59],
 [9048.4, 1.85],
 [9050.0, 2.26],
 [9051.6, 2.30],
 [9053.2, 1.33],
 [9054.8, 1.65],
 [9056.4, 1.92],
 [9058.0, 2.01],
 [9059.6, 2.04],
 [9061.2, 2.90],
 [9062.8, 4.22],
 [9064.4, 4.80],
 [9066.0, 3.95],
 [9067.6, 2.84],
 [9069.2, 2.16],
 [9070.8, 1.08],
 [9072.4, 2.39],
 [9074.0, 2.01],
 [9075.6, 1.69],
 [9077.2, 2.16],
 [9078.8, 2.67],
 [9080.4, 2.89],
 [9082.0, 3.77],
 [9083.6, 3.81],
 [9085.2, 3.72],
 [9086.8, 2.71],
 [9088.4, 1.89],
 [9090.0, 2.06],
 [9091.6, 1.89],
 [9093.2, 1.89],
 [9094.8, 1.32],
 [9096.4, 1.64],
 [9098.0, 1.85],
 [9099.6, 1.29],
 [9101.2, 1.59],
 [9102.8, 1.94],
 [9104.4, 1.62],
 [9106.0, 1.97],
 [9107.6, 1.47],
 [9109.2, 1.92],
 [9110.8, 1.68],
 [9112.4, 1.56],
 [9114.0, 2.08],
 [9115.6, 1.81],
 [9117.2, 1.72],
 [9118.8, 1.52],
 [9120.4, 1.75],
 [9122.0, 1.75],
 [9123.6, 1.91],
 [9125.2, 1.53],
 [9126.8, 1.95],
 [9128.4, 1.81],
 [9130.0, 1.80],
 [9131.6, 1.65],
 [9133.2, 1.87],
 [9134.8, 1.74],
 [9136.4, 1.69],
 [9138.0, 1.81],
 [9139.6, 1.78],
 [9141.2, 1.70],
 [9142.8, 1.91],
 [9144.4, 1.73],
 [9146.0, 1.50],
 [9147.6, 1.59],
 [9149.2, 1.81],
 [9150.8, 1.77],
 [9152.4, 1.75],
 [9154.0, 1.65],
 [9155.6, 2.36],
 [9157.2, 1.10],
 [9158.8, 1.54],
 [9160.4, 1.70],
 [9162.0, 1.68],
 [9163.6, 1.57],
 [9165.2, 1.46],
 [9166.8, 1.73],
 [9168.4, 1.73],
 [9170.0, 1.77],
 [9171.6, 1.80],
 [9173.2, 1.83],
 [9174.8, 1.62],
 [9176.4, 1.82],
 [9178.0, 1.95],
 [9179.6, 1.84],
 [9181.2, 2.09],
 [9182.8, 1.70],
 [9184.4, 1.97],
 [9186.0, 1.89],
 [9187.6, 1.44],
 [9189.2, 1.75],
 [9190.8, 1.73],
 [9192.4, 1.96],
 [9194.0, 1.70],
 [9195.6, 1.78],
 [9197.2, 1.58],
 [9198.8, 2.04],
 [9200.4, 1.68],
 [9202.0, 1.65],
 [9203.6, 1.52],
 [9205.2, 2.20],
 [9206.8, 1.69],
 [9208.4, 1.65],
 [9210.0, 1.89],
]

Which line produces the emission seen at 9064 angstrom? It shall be [S II]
